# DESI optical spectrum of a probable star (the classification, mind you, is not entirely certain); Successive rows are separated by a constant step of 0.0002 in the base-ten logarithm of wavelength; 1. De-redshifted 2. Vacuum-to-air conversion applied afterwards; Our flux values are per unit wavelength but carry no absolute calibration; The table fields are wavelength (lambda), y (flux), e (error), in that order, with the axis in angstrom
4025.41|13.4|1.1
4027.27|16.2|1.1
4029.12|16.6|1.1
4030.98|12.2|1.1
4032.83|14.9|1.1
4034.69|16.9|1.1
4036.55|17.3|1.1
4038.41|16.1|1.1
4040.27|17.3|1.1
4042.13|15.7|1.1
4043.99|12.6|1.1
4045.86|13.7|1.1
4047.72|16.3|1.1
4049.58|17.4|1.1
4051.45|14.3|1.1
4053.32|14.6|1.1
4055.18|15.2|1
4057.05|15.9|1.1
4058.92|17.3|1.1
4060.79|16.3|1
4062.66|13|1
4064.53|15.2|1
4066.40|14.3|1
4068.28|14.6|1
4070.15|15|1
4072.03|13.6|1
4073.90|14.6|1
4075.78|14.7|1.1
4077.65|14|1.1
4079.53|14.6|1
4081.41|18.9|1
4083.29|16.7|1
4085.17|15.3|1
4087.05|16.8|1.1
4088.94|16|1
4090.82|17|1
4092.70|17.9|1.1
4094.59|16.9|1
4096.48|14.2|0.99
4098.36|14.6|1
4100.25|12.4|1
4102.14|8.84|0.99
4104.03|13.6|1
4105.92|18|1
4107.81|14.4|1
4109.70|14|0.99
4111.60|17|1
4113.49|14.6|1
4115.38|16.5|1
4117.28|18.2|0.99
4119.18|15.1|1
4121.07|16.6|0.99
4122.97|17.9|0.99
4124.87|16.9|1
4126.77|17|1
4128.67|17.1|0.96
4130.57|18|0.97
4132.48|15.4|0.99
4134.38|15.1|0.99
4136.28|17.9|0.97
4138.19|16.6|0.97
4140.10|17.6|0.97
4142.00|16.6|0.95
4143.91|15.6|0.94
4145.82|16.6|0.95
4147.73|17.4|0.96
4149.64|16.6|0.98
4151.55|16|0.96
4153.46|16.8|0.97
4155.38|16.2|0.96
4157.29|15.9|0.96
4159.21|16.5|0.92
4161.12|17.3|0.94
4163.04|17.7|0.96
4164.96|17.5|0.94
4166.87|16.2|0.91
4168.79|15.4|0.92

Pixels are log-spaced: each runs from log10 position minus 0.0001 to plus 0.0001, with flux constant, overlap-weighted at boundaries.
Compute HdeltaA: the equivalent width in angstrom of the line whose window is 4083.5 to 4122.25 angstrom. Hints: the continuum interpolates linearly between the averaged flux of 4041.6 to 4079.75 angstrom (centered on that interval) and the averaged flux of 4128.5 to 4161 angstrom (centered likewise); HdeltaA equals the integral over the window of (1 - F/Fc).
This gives 0.8 angstrom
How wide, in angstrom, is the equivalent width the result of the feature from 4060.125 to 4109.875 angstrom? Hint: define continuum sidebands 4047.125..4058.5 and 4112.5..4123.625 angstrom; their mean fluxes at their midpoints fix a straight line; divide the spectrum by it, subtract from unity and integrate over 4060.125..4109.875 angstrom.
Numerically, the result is 3.2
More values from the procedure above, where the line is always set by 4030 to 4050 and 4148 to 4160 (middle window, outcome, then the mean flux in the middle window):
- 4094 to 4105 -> 1.8 angstrom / 13.3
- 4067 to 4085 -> 0.6 angstrom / 15.2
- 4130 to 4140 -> -0.2 angstrom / 16.6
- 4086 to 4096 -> -0.6 angstrom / 16.8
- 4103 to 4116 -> 0.5 angstrom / 15.4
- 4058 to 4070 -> 0.4 angstrom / 15.1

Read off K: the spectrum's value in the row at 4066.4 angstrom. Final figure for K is 14.3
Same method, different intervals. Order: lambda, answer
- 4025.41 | 13.4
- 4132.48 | 15.4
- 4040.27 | 17.3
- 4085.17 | 15.3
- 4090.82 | 17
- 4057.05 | 15.9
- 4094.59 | 16.9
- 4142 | 16.6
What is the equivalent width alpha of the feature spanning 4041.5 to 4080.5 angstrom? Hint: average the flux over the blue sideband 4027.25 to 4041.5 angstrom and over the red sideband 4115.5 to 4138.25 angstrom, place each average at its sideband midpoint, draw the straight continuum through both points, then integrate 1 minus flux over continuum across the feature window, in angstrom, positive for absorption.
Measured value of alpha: 3.1 angstrom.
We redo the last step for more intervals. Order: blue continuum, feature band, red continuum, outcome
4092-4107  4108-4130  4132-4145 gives -1.32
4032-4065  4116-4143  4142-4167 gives -0.75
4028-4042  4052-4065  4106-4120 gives 0.45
